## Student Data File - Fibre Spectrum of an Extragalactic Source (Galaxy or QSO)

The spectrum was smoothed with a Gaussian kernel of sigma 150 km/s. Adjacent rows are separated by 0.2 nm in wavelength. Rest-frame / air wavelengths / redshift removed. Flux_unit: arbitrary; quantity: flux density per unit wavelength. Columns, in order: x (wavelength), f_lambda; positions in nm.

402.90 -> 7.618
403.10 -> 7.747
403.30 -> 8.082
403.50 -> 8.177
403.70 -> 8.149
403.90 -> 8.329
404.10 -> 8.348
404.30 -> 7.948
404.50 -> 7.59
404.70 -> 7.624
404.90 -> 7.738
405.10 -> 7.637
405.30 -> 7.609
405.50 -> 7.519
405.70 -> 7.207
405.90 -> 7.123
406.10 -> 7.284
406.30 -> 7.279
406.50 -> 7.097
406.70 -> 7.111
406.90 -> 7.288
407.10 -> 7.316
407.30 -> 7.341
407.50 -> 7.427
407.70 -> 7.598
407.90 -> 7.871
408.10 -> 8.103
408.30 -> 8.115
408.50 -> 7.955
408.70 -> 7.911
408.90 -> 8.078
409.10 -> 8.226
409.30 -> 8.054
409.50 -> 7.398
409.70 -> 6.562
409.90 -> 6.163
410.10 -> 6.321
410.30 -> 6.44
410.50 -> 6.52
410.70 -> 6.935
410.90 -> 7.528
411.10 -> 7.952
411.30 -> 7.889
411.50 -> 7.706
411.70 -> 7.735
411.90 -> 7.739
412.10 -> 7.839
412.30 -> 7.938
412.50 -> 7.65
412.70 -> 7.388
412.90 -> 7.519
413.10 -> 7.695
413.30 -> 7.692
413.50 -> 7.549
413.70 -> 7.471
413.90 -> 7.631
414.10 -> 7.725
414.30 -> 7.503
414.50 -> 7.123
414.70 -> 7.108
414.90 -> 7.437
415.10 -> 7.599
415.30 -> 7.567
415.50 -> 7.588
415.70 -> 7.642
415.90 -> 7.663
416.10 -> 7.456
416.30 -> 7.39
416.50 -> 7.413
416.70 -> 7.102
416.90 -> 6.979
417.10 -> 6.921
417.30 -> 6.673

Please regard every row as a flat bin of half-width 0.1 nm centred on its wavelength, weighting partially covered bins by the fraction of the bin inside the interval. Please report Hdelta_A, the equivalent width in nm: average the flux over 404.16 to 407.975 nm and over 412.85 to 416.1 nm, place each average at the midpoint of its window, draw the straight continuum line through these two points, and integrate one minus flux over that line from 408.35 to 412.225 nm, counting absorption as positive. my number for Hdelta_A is 0.03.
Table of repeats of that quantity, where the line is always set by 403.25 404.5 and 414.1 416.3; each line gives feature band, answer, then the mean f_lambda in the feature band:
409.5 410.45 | 0.158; 6.49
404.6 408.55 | 0.231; 7.51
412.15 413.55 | -0.006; 7.64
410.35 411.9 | 0.052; 7.45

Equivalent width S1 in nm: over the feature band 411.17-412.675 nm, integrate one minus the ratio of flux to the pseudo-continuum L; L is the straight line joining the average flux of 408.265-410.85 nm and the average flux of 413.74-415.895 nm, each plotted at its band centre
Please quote -0.081 nm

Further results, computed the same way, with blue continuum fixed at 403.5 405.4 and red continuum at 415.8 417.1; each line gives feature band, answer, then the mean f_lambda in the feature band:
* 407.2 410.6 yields 0.12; 7.42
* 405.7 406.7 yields 0.08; 7.19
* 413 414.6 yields -0.02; 7.55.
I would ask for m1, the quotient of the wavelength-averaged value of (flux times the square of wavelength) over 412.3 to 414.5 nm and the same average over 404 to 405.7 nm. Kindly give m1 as 1.02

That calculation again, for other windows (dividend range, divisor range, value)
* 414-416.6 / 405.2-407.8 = 1.07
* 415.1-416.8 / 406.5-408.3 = 1.04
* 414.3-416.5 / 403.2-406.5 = 1.02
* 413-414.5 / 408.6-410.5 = 1.07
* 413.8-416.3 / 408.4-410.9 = 1.07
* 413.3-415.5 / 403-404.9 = 0.99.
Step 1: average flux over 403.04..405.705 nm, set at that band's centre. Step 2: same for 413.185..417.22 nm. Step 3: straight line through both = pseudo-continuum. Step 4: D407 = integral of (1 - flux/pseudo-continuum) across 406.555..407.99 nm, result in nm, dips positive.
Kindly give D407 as 0.06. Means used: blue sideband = 7.86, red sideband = 7.43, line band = 7.41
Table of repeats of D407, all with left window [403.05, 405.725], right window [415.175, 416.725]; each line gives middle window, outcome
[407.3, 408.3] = 0.001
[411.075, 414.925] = -0.011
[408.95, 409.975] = 0.047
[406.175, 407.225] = 0.076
